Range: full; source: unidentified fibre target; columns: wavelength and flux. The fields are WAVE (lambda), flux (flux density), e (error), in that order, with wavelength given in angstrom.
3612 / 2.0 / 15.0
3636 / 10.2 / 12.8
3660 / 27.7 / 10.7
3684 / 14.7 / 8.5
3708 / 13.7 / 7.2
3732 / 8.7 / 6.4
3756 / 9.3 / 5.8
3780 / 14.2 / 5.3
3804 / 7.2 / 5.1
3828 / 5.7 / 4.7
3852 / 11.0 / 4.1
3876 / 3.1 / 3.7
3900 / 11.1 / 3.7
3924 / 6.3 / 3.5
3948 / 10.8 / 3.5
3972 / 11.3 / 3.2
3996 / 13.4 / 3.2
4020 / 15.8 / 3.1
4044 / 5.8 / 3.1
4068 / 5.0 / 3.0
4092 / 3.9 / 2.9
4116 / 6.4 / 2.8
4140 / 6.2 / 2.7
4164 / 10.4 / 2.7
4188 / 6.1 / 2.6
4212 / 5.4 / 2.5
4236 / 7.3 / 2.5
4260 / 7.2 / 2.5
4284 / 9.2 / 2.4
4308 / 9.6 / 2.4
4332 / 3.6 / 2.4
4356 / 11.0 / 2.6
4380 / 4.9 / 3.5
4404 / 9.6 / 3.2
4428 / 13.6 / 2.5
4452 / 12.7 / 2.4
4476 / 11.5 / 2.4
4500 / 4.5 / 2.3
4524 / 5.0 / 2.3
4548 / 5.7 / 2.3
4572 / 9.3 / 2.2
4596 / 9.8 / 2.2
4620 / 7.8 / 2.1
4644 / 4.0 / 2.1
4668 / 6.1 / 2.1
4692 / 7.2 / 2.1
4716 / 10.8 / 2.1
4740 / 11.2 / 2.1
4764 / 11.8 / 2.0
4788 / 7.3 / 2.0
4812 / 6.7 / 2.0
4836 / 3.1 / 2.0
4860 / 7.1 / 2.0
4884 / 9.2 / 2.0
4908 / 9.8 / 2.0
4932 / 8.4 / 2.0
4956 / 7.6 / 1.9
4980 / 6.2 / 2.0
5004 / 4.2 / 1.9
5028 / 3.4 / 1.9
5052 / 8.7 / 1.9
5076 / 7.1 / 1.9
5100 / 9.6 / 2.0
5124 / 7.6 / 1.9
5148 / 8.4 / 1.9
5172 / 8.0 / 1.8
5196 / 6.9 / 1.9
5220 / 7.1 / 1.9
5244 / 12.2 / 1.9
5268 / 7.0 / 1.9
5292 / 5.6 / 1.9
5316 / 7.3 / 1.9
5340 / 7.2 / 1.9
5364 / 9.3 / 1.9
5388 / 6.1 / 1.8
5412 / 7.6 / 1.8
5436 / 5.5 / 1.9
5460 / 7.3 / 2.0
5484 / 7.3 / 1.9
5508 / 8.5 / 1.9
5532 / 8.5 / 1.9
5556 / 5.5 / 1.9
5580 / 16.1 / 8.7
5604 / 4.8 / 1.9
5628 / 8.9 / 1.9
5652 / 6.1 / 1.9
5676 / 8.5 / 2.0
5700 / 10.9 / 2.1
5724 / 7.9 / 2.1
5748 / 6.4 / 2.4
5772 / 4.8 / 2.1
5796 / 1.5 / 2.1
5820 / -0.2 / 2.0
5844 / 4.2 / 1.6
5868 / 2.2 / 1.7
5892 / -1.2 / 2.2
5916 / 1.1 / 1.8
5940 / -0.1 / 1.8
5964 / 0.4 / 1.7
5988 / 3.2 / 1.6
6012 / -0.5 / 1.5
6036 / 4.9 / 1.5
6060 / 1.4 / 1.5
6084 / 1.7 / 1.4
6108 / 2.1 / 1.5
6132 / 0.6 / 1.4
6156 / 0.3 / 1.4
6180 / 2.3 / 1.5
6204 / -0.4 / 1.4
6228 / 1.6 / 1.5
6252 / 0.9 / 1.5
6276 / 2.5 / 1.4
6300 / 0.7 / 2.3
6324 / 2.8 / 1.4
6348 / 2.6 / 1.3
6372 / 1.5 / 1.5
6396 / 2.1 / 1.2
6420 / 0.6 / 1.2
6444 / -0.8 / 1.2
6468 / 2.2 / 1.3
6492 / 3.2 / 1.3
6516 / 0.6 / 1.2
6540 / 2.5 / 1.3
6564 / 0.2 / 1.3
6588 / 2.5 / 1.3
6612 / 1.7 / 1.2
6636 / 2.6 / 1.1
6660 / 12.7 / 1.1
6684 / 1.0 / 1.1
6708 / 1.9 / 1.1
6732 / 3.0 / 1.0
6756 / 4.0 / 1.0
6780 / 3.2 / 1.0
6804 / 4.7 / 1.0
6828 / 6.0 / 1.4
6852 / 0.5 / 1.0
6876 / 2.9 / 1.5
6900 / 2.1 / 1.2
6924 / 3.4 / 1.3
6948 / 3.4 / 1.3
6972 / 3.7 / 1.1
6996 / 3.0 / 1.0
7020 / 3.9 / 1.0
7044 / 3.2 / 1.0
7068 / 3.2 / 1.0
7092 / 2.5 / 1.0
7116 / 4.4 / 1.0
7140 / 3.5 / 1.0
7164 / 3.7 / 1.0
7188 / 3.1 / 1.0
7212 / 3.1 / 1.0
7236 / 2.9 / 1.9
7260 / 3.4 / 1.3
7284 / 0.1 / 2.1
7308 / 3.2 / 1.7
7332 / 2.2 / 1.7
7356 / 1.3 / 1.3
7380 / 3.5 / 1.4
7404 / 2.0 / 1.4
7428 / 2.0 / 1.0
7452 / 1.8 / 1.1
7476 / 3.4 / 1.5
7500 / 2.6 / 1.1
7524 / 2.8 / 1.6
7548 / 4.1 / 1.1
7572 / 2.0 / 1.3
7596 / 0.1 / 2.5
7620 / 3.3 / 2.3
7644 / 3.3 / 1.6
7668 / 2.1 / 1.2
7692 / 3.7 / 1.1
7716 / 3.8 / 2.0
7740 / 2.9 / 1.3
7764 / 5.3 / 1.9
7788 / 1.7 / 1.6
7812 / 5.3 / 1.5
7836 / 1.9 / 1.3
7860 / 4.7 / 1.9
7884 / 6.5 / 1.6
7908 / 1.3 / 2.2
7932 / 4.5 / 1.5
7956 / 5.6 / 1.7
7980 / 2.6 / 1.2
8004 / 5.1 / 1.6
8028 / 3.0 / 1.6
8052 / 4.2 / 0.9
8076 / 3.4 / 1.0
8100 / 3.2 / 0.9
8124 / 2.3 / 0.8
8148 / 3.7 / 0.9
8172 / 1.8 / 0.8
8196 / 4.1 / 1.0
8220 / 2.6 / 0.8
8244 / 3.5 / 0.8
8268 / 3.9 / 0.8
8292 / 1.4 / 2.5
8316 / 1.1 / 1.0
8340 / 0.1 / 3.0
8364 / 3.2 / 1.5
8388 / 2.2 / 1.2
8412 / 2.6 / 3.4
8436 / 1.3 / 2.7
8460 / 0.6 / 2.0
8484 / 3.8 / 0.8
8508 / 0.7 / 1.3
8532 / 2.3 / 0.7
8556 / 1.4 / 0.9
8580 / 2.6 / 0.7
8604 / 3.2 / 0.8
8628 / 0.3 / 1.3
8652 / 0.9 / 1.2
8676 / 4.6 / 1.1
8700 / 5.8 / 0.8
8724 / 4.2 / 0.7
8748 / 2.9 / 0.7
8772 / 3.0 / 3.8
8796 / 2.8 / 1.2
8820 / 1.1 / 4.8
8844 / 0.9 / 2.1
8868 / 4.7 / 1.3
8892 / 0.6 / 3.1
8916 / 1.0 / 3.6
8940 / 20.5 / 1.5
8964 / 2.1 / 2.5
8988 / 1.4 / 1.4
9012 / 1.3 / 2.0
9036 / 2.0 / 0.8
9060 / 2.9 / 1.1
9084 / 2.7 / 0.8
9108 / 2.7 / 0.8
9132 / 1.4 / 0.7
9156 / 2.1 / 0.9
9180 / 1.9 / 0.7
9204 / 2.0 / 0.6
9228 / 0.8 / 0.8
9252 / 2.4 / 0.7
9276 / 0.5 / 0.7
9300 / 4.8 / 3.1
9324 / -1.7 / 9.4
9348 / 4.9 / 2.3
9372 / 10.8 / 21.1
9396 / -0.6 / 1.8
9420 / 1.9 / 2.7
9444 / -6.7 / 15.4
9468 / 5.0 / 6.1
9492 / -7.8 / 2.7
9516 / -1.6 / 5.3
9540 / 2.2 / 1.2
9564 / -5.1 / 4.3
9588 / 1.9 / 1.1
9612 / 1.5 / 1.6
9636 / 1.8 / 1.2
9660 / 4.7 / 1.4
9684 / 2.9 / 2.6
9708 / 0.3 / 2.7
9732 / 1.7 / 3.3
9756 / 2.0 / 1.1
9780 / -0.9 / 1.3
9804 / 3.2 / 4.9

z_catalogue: 0.79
